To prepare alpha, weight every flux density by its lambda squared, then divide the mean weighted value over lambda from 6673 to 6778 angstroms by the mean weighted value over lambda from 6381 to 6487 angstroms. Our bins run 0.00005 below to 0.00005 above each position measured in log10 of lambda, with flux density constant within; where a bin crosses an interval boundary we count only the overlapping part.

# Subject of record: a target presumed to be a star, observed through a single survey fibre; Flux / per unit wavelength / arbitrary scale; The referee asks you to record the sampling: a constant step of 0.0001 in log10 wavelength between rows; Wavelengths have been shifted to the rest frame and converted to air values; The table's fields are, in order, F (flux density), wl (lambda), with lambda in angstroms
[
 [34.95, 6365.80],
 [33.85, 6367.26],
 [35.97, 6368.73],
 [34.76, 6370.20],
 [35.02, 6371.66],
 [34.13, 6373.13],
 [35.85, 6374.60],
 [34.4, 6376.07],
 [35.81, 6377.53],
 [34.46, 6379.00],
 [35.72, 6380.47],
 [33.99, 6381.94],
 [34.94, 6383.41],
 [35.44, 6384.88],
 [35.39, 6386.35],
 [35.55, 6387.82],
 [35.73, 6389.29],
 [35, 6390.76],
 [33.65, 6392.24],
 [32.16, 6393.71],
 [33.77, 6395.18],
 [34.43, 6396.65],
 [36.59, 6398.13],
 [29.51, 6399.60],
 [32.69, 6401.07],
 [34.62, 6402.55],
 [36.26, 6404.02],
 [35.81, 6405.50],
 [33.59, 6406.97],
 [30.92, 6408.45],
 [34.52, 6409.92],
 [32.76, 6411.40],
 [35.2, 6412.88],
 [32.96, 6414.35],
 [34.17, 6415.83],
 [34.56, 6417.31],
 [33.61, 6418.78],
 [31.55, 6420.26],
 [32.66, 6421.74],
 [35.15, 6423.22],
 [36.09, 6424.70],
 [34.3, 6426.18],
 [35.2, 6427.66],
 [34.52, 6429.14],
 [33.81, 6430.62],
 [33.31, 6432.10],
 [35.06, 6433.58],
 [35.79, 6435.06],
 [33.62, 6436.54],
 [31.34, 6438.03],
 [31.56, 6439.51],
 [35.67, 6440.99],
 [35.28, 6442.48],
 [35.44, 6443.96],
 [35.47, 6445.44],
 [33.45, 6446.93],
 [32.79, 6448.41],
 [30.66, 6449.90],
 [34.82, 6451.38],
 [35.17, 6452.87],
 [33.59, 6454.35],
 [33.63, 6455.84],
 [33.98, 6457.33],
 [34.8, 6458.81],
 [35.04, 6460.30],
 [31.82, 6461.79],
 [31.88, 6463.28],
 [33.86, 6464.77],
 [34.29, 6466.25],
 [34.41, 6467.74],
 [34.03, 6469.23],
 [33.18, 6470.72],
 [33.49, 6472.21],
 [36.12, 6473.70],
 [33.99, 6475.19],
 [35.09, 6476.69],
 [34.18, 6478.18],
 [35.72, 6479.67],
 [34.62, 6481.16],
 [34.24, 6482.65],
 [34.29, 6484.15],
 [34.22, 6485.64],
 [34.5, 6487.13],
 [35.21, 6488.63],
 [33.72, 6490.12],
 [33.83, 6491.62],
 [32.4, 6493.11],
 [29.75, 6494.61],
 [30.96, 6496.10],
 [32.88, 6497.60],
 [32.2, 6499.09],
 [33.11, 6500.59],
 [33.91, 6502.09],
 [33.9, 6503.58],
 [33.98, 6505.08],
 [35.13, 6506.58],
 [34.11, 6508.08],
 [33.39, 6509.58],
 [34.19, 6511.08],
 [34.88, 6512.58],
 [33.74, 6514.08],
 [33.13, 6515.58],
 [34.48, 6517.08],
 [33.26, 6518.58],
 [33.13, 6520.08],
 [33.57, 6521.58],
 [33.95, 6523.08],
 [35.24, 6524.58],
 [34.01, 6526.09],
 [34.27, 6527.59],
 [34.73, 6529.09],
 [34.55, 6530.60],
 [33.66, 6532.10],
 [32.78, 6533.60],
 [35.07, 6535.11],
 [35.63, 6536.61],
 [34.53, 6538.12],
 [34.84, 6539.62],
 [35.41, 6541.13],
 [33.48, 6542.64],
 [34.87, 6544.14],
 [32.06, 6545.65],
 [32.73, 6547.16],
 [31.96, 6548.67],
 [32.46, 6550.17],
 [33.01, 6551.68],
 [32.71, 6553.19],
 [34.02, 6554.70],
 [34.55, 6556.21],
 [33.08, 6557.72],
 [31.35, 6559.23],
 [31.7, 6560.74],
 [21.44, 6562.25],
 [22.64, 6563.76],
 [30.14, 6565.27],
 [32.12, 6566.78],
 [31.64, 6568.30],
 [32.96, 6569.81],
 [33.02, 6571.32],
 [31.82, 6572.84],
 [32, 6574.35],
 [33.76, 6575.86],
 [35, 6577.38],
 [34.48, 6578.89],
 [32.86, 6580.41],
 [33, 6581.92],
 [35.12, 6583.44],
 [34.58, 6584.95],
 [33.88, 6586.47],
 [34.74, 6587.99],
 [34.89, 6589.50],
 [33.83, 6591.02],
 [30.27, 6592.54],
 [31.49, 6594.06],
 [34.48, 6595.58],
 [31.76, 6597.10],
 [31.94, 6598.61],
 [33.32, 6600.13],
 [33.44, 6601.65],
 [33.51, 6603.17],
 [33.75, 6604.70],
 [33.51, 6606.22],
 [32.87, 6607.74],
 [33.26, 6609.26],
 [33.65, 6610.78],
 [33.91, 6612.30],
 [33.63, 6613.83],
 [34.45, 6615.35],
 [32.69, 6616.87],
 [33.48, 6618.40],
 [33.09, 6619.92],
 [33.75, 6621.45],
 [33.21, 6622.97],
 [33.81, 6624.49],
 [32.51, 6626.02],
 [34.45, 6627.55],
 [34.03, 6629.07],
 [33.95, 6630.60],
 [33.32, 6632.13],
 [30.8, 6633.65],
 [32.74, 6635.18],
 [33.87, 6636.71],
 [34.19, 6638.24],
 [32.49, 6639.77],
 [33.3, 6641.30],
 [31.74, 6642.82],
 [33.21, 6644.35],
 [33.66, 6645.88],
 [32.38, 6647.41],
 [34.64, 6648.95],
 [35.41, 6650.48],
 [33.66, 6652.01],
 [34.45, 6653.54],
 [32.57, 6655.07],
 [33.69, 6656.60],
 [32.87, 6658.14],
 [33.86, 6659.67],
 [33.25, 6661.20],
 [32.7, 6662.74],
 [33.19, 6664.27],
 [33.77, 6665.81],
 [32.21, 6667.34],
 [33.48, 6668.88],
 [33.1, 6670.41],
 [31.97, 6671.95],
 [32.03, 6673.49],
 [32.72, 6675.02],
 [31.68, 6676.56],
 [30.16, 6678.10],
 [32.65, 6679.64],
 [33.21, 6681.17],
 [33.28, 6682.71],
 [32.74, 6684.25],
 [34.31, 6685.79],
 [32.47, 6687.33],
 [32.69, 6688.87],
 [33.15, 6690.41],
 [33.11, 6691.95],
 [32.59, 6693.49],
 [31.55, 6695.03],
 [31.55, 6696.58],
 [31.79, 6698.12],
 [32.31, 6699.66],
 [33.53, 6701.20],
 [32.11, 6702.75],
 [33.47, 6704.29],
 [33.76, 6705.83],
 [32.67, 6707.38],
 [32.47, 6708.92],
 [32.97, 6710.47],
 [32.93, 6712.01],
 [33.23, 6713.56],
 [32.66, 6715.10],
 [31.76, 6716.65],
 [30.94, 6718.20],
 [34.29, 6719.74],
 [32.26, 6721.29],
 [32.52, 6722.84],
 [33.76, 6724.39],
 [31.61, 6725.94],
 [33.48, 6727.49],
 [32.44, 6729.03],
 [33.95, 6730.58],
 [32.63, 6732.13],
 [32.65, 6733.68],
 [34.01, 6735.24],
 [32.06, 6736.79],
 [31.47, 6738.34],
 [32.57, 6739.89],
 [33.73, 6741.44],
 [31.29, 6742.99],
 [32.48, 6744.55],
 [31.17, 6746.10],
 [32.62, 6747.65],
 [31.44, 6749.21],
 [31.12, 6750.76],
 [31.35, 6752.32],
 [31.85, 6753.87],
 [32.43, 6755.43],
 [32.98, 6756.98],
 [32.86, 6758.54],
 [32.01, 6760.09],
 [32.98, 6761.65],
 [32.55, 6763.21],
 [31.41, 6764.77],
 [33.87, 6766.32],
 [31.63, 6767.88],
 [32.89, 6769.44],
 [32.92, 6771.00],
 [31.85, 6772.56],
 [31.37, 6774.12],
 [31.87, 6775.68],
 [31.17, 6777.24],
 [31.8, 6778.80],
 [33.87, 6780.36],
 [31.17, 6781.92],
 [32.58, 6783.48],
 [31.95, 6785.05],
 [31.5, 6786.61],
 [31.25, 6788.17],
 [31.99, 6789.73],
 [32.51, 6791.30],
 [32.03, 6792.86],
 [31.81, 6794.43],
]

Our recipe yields 1.0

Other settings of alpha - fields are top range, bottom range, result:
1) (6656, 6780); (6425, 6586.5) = 1.04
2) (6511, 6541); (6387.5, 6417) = 1.05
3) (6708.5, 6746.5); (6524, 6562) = 1.03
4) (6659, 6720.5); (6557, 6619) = 1.04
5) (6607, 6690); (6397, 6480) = 1.04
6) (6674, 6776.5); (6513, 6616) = 1.03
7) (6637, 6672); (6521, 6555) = 1.02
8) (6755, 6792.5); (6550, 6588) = 1.06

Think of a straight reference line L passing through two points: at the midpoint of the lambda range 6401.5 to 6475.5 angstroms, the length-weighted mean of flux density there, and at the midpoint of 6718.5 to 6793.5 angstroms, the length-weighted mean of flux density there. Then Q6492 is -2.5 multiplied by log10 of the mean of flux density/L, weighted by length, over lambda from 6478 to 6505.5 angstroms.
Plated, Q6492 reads 0.01 mag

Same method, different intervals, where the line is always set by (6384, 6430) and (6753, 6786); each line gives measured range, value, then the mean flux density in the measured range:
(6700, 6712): -0.01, 33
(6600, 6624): -0.01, 33.5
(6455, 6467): 0.01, 33.7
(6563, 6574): 0.09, 30.7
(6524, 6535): -0.02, 34.2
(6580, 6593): -0.02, 33.8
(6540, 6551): 0.00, 33.3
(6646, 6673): -0.02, 33.3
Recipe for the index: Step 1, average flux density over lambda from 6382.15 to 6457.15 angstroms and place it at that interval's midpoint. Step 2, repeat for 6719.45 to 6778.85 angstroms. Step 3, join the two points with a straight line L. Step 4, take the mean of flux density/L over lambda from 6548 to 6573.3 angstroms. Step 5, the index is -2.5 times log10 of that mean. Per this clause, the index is 0.07 mag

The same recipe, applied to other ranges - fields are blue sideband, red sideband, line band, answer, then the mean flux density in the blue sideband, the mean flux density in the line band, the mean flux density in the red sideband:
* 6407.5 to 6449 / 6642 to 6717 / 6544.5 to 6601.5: 0.03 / 34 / 32.4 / 32.9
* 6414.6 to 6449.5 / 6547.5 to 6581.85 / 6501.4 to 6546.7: -0.05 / 34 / 34.1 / 31.8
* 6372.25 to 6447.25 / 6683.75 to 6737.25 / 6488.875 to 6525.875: 0.01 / 34.3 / 33.5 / 32.8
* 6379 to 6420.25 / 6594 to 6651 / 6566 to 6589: 0.00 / 34.2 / 33.4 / 33.3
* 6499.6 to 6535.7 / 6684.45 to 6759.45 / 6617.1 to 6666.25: -0.01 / 34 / 33.4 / 32.6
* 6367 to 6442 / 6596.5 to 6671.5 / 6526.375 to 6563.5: 0.02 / 34.3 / 33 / 33.3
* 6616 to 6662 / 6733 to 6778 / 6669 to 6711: 0.01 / 33.4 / 32.6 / 32.2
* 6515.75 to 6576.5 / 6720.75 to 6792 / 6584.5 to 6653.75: -0.02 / 32.8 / 33.4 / 32.3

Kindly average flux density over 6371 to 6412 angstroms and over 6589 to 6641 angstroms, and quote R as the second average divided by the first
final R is 0.97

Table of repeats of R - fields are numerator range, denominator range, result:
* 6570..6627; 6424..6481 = 0.98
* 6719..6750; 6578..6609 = 0.98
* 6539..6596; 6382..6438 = 0.95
